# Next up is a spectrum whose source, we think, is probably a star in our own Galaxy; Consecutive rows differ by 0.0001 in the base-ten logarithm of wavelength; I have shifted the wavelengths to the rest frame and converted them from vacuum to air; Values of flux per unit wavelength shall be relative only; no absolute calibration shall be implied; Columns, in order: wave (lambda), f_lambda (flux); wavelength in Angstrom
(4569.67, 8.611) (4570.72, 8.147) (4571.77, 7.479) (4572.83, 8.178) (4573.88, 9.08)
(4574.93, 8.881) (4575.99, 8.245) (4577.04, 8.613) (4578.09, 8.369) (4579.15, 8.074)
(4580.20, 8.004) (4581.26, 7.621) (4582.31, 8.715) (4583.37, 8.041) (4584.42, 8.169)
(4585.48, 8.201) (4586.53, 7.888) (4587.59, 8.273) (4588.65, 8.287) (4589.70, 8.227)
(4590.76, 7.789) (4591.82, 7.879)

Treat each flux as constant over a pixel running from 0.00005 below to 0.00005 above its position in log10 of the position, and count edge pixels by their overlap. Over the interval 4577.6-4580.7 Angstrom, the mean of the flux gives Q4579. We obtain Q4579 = 8.14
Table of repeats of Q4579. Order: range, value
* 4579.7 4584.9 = 8.11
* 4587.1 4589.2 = 8.29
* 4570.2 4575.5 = 8.35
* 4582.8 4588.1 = 8.12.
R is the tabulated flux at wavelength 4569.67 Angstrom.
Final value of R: 8.611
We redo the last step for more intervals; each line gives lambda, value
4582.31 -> 8.715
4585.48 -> 8.201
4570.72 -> 8.147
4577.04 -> 8.613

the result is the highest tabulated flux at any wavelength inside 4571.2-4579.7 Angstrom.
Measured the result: 9.08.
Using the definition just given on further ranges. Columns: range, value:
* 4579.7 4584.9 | 8.715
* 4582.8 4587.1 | 8.201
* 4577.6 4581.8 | 8.369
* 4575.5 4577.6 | 8.613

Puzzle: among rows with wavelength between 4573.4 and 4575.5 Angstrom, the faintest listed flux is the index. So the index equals 8.881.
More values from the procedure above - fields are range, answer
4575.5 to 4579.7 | 8.074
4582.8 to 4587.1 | 7.888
